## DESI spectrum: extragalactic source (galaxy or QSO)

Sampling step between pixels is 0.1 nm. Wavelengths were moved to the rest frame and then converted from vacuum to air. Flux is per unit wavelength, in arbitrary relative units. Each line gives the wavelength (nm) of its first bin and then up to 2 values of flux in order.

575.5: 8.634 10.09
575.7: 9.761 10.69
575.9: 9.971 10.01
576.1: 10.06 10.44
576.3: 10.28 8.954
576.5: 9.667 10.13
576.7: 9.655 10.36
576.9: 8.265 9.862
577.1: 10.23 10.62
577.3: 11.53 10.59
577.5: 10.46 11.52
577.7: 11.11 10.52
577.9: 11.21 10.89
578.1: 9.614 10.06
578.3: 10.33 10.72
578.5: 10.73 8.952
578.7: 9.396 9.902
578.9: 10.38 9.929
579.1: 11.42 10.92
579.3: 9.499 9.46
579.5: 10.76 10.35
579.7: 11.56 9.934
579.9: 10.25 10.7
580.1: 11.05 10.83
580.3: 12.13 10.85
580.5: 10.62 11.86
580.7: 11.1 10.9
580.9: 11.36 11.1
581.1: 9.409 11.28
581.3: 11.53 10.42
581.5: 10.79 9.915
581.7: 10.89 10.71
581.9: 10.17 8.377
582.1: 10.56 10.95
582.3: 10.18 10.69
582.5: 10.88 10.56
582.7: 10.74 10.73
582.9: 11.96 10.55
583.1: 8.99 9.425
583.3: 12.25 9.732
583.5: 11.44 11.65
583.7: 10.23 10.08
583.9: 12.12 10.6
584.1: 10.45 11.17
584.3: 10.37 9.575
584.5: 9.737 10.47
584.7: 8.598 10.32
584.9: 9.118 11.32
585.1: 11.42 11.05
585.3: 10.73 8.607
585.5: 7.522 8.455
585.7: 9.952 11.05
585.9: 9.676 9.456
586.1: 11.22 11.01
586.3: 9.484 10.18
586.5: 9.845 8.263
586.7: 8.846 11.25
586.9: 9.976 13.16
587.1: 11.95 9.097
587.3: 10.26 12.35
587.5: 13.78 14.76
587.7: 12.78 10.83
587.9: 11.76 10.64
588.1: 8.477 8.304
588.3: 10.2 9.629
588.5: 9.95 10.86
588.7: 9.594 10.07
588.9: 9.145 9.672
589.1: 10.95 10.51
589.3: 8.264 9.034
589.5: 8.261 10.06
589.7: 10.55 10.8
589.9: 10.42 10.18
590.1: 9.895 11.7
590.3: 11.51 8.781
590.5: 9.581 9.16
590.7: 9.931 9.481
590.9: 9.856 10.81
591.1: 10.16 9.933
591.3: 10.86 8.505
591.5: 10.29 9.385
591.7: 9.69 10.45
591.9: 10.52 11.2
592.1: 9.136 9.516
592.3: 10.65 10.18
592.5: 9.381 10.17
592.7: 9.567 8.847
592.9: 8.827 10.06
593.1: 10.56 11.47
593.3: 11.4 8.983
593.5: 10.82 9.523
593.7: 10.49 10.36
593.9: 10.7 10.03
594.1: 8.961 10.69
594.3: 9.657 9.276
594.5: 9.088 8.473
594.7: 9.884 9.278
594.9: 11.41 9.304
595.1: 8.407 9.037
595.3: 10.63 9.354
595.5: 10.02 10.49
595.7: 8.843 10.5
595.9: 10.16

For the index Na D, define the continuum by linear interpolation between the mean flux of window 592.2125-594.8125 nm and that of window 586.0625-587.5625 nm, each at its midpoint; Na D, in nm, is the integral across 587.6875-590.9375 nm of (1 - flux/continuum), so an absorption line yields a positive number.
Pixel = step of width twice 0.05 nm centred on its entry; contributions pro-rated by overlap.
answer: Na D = 0.14 nm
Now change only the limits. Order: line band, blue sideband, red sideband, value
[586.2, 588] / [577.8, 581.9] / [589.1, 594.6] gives -0.154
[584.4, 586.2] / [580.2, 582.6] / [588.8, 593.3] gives 0.082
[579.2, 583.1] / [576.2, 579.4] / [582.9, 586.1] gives -0.158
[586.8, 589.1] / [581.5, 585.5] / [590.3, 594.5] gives -0.138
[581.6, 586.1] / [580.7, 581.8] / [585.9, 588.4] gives 0.180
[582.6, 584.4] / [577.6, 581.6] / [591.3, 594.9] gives -0.049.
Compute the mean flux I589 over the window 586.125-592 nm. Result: 10.3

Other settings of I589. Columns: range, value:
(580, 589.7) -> 10.5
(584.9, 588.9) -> 10.4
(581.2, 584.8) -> 10.5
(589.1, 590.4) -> 10.1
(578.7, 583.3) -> 10.6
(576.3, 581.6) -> 10.5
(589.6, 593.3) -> 10.1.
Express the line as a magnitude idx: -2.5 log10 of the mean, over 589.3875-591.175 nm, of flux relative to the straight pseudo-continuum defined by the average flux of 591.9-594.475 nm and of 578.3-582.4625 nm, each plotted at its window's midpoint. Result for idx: 0.01 mag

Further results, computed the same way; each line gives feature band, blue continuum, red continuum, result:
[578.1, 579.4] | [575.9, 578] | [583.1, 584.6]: 0.023 mag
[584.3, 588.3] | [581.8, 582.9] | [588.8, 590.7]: -0.023 mag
